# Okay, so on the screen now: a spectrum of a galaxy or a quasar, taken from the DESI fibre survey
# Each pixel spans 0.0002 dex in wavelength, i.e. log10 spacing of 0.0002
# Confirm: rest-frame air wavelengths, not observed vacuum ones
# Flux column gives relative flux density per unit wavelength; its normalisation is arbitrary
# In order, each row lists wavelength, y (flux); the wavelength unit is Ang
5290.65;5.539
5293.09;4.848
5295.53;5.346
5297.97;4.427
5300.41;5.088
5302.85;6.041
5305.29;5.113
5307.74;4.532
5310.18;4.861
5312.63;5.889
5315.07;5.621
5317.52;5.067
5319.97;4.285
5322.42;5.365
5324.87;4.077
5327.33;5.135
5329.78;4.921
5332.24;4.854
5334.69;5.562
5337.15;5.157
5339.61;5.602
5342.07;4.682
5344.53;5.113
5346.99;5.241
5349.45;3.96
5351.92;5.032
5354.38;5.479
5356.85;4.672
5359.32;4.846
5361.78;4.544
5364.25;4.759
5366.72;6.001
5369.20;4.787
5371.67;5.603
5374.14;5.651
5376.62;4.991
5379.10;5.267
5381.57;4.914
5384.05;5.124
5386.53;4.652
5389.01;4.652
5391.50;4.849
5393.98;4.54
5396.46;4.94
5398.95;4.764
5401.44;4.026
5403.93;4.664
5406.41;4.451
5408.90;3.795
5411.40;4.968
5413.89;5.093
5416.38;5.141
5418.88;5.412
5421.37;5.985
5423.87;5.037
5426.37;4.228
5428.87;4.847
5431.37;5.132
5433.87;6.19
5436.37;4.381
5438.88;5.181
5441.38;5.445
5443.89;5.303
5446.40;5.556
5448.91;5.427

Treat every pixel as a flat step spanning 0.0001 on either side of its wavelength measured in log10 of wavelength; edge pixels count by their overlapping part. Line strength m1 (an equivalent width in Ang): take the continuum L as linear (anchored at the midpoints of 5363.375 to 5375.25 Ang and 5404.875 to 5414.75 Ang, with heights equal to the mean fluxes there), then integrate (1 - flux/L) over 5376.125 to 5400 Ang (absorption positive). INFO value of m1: 0.6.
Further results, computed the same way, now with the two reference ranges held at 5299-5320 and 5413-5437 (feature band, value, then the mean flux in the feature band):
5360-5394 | 1.0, 5.04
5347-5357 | 0.7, 4.85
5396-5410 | 2.0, 4.42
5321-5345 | 0.8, 5.04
